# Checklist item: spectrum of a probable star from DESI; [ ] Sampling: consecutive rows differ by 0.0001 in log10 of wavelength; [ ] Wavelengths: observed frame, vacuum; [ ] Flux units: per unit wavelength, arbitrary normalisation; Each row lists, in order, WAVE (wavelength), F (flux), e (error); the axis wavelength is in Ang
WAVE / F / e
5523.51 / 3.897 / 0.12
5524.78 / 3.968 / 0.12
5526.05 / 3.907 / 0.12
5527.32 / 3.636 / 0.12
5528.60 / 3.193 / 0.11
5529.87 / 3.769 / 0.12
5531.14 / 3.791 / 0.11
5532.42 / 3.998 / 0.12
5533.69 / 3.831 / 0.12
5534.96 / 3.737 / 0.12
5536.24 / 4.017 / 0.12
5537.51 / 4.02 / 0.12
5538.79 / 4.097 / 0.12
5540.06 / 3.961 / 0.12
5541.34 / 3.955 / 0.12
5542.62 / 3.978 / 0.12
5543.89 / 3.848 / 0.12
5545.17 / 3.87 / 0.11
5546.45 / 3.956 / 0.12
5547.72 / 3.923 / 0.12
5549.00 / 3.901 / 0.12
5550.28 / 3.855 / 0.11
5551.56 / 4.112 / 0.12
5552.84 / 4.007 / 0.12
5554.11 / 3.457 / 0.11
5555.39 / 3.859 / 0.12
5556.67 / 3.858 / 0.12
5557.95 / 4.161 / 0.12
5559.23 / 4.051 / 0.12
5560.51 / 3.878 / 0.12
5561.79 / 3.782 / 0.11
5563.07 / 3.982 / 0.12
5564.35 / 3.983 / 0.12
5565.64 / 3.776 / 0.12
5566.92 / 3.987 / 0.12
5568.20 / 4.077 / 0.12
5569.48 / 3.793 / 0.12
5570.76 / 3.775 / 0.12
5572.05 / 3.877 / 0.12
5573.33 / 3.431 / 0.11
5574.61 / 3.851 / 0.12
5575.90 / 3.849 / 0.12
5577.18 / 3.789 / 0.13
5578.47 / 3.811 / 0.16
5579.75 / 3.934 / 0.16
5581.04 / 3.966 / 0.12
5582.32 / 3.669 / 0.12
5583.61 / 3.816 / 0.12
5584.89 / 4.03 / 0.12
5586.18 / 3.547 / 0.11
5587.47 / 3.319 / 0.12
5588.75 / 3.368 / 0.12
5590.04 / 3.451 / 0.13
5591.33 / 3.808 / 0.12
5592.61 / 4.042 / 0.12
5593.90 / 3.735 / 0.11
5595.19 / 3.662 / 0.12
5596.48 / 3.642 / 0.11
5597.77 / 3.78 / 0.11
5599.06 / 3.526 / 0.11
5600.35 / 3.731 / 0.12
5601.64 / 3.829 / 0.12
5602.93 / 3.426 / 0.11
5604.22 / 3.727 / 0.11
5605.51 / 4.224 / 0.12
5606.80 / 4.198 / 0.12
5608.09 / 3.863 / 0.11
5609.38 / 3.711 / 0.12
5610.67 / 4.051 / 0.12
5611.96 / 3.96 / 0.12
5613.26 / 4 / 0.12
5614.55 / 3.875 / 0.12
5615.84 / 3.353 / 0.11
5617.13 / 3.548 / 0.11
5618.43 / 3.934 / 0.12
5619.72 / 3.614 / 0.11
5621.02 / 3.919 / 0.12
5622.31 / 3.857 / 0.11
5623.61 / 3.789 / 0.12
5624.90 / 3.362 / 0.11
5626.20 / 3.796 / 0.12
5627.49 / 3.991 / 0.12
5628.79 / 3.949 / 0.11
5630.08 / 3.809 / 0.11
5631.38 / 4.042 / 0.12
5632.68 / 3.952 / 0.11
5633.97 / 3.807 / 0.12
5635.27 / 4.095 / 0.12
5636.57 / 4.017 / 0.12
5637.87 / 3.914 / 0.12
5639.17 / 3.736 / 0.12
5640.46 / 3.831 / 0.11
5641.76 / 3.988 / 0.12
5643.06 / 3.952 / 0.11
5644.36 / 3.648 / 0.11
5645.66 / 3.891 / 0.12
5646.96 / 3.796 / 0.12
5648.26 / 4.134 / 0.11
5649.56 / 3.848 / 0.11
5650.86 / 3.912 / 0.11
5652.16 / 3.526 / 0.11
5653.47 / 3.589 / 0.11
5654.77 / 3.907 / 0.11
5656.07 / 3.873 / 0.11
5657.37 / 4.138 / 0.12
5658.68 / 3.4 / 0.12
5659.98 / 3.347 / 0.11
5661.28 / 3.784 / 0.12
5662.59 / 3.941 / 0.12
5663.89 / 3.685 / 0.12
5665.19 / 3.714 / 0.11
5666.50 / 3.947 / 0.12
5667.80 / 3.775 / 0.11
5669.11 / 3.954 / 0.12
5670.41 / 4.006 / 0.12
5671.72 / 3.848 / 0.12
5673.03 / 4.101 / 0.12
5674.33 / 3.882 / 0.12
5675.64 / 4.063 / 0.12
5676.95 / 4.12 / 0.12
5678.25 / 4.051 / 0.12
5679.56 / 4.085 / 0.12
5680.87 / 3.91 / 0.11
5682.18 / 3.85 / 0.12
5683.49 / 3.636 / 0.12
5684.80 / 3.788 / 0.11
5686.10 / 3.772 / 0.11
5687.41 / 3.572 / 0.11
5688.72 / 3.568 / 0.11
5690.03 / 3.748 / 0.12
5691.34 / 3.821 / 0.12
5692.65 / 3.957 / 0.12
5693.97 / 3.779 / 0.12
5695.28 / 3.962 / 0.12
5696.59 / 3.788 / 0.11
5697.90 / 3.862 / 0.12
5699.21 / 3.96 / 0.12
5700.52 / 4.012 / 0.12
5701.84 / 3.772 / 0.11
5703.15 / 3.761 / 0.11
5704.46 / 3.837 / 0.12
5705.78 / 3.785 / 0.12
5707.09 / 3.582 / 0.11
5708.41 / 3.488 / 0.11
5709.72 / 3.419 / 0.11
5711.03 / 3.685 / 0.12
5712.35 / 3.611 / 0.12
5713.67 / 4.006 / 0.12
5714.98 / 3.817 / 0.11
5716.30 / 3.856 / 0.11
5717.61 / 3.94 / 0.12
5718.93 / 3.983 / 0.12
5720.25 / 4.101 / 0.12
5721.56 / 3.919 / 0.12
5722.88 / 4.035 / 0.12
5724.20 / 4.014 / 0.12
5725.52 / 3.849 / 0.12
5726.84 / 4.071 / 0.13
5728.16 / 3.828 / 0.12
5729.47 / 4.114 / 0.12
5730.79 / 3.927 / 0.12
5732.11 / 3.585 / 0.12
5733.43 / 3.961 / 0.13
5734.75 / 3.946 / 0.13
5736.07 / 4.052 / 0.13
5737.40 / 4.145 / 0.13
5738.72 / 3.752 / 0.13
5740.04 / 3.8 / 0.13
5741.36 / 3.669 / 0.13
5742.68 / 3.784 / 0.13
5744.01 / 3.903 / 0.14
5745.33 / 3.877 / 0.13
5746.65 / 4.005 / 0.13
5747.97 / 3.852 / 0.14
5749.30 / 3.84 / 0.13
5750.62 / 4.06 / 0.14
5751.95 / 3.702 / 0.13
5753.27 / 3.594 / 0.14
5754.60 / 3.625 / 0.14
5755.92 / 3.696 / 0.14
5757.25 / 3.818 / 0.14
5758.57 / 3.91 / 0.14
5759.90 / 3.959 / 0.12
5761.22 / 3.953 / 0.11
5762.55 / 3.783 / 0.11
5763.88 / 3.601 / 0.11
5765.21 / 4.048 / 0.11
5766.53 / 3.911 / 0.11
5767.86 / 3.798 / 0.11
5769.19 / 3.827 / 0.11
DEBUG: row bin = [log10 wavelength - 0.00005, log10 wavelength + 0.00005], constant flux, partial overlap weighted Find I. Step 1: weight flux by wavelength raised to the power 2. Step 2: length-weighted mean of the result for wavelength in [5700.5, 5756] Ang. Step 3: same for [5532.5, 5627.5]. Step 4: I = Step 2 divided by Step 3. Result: 1.1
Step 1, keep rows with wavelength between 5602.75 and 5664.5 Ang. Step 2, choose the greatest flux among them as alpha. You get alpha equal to 4.224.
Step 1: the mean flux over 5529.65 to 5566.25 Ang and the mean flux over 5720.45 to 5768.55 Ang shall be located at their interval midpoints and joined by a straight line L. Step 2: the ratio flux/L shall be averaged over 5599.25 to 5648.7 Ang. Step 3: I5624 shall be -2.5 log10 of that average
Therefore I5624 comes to 0.01 mag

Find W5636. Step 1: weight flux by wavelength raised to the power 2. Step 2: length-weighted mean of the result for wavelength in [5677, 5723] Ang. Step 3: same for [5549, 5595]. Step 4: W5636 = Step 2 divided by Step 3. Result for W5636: 1.0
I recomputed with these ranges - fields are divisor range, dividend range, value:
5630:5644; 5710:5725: 1.02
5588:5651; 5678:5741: 1.04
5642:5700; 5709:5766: 1.03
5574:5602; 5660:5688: 1.07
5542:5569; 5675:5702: 1.03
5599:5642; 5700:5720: 1.01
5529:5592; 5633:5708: 1.04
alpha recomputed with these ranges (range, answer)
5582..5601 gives 4.042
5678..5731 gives 4.114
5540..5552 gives 4.112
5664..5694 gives 4.12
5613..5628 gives 4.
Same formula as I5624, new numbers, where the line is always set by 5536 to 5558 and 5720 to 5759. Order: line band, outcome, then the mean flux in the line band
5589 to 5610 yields 0.04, 3.76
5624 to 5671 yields 0.02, 3.84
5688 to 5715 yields 0.03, 3.77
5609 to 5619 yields 0.03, 3.8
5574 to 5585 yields 0.02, 3.85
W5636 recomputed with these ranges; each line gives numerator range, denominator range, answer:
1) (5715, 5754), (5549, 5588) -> 1.08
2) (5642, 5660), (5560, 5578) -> 1.02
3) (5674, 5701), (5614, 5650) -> 1.03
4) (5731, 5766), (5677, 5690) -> 1.03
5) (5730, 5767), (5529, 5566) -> 1.06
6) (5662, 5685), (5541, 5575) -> 1.05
